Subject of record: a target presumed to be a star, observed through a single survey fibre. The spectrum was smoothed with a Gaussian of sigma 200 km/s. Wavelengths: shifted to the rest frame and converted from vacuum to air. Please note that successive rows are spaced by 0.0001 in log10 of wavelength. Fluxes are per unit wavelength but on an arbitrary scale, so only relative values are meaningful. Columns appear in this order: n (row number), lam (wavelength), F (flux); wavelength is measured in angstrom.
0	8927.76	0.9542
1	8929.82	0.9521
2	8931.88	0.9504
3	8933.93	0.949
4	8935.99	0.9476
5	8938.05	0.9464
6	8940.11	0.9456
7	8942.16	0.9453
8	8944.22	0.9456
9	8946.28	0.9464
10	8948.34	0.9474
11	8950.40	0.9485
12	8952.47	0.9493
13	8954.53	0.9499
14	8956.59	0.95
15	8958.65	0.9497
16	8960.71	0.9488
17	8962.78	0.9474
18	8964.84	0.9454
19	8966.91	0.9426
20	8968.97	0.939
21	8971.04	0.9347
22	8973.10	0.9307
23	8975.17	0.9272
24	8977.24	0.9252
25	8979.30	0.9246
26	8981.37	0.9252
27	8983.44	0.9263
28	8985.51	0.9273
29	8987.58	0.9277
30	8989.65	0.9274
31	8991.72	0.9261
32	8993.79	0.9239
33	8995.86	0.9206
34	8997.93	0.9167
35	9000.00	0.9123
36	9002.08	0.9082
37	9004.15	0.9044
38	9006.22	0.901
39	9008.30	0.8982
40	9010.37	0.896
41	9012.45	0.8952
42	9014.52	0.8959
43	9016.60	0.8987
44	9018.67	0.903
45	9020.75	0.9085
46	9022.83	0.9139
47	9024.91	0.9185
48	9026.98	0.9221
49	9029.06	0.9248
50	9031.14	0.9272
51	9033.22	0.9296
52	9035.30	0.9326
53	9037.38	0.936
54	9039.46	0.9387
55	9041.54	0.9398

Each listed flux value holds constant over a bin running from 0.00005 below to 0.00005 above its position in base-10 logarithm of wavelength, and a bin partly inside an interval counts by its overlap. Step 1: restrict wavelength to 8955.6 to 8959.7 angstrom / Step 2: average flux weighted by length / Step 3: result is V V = 0.951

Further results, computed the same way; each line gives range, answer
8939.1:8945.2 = 0.947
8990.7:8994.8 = 0.925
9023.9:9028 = 0.922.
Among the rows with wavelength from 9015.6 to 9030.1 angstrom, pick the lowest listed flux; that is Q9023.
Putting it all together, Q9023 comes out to 0.8987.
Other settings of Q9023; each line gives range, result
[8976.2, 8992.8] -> 0.9246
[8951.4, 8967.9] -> 0.9426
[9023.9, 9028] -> 0.9185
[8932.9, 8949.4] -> 0.9453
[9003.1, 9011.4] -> 0.896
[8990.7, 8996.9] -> 0.9206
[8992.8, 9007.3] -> 0.901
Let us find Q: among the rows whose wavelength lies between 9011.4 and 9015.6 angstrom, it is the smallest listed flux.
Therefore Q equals 0.8952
